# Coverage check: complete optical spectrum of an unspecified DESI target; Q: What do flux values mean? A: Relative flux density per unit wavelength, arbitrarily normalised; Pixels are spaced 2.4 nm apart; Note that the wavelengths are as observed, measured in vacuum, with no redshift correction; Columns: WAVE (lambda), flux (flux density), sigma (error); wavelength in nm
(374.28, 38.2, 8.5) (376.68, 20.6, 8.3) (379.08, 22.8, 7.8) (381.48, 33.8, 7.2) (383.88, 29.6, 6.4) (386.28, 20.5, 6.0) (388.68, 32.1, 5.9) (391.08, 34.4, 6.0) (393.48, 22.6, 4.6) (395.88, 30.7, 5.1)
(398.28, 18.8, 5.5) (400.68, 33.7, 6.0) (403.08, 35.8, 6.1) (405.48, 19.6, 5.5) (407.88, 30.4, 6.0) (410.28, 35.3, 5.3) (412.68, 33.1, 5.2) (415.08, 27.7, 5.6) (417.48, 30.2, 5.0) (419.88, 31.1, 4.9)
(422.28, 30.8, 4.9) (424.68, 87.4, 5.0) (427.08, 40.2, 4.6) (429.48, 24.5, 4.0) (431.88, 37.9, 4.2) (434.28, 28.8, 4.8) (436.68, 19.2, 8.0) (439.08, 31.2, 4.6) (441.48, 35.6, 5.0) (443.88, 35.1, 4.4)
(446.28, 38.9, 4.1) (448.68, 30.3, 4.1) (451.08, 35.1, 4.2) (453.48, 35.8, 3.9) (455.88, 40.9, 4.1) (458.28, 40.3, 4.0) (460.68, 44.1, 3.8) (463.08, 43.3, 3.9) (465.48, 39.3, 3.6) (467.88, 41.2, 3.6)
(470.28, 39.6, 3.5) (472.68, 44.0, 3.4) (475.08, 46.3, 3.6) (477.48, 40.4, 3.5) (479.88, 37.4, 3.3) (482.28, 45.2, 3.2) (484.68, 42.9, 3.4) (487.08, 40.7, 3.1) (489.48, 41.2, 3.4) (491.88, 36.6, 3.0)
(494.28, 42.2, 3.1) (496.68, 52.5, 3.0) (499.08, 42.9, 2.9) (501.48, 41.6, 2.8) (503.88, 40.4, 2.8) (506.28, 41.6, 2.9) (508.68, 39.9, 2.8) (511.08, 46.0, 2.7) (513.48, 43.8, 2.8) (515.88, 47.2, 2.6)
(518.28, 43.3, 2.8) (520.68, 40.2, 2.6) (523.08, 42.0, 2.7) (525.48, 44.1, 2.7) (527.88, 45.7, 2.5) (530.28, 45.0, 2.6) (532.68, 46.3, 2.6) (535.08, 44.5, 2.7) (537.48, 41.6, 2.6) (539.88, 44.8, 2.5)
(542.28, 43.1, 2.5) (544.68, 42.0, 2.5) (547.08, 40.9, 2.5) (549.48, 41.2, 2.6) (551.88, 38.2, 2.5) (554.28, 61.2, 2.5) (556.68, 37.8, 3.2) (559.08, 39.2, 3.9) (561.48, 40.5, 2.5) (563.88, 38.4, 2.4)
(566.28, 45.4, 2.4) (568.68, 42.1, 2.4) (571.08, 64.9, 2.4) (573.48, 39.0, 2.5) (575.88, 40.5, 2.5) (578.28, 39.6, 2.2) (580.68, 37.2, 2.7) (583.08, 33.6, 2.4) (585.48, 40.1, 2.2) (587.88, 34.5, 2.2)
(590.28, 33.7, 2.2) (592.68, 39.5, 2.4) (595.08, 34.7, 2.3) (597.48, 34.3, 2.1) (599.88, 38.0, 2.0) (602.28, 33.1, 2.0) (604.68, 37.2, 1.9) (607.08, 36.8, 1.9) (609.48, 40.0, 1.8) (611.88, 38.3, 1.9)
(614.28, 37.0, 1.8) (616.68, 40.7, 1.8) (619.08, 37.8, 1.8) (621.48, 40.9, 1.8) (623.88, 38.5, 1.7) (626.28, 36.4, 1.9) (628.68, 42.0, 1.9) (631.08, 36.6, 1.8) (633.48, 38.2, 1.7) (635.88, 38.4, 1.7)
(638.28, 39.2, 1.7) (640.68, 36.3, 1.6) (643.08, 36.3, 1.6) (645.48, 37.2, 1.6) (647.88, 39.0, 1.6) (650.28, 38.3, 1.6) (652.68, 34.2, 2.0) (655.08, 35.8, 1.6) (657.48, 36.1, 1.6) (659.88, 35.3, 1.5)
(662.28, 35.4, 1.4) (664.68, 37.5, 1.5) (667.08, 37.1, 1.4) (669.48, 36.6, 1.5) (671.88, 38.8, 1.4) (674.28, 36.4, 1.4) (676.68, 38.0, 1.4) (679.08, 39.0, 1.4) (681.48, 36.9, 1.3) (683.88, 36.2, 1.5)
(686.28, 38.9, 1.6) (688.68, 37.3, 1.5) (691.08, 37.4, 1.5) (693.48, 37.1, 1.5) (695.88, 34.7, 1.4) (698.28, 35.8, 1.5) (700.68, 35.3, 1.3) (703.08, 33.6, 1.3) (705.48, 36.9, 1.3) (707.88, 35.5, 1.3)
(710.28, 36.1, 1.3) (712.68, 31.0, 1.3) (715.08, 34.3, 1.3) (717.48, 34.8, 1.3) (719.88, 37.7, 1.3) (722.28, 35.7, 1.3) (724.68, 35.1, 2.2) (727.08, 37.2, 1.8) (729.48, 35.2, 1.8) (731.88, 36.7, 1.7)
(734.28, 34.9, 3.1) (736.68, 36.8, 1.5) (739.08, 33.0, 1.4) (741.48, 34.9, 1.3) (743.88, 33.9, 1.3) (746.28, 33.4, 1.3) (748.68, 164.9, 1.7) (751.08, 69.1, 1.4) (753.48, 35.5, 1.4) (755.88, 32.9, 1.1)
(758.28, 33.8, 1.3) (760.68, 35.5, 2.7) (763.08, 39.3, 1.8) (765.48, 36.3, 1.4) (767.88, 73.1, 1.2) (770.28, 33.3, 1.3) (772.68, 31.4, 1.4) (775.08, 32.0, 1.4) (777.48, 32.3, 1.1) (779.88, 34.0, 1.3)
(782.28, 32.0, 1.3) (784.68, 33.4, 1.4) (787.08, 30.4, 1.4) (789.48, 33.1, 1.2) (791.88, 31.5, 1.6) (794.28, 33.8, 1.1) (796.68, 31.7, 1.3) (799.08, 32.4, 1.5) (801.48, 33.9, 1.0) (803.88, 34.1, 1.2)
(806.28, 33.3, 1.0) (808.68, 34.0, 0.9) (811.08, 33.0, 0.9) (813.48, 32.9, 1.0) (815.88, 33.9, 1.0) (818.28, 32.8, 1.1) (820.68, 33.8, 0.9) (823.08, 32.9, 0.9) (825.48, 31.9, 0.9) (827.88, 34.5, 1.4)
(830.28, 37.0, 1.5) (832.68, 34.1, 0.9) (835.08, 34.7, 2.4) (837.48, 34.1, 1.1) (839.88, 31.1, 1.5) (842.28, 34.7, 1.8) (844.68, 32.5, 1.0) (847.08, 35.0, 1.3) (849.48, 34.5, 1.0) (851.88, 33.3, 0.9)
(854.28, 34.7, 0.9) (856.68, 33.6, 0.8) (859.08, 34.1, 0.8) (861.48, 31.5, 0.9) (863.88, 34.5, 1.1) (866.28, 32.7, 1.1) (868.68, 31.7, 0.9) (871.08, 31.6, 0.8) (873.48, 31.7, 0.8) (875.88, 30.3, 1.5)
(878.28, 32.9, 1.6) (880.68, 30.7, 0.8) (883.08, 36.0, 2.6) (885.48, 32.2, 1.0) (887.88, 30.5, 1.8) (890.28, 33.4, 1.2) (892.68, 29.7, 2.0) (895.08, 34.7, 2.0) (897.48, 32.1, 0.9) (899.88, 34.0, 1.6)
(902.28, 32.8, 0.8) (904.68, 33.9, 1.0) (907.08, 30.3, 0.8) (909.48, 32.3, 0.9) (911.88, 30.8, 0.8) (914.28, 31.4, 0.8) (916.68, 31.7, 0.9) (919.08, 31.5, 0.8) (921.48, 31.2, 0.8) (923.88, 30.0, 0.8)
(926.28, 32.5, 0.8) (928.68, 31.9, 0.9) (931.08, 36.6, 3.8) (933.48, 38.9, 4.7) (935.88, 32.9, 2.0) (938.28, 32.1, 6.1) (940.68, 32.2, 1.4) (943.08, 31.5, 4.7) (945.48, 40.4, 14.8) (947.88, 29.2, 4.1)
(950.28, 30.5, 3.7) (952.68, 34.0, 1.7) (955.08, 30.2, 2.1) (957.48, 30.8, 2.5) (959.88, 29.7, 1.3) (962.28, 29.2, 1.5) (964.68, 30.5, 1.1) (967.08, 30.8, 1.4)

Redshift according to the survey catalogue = 0.14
